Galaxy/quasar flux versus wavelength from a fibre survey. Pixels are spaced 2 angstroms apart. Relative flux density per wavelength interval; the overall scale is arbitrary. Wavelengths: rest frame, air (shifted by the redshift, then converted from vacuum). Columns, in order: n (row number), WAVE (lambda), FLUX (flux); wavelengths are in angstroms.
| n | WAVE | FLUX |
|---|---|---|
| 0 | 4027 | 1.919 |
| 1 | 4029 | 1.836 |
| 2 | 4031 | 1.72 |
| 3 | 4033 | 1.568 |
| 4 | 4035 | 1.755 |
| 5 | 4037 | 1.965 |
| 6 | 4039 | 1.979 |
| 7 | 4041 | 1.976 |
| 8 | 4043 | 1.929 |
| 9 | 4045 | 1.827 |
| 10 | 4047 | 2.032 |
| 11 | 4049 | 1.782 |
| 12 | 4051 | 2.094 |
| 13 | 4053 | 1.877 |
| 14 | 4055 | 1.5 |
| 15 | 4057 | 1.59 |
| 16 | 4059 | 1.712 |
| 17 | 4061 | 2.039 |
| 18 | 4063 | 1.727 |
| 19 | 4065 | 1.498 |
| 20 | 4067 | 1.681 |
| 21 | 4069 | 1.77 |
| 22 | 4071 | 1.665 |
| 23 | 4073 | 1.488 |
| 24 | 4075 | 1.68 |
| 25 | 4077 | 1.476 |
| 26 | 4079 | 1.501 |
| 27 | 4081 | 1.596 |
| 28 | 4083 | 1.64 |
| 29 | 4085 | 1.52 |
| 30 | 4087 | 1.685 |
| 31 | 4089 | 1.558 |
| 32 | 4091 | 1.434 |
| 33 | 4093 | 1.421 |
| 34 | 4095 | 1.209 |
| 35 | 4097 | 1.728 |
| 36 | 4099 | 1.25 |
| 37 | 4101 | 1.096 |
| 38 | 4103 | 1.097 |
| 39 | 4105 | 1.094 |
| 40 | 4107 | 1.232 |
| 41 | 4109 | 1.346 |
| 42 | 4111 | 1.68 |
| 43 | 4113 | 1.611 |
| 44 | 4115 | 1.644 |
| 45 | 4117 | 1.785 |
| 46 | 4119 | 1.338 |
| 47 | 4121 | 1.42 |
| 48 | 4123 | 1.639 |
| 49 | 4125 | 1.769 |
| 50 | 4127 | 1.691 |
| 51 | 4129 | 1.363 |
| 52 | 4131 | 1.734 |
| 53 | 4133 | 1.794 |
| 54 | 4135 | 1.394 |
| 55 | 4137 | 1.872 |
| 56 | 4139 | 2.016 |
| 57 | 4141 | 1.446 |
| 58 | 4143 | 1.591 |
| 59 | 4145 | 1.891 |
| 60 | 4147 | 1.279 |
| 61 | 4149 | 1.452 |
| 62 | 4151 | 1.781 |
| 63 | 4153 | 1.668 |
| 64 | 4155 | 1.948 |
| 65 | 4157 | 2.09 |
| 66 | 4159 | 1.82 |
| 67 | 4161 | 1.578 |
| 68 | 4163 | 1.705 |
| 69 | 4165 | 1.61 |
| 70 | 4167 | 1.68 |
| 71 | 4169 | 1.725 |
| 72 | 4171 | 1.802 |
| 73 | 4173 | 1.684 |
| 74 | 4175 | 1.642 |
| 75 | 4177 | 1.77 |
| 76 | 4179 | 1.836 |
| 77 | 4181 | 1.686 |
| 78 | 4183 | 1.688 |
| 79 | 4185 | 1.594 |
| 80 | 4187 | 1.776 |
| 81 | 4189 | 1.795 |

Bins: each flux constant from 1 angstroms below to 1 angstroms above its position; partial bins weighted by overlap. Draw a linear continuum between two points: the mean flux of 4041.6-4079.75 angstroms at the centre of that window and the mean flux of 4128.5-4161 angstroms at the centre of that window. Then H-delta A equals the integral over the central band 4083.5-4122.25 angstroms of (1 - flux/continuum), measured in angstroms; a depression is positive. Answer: 6.4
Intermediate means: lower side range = 1.73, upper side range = 1.7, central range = 1.43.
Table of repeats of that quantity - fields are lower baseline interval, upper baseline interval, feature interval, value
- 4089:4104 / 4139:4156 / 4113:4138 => -1.7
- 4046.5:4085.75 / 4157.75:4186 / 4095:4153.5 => 5.6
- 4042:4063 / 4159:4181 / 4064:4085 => 2.5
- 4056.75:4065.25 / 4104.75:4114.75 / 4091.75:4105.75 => 2.1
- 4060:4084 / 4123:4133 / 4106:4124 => 1.4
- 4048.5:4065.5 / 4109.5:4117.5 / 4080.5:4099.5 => 2.1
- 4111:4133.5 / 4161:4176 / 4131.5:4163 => -1.0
